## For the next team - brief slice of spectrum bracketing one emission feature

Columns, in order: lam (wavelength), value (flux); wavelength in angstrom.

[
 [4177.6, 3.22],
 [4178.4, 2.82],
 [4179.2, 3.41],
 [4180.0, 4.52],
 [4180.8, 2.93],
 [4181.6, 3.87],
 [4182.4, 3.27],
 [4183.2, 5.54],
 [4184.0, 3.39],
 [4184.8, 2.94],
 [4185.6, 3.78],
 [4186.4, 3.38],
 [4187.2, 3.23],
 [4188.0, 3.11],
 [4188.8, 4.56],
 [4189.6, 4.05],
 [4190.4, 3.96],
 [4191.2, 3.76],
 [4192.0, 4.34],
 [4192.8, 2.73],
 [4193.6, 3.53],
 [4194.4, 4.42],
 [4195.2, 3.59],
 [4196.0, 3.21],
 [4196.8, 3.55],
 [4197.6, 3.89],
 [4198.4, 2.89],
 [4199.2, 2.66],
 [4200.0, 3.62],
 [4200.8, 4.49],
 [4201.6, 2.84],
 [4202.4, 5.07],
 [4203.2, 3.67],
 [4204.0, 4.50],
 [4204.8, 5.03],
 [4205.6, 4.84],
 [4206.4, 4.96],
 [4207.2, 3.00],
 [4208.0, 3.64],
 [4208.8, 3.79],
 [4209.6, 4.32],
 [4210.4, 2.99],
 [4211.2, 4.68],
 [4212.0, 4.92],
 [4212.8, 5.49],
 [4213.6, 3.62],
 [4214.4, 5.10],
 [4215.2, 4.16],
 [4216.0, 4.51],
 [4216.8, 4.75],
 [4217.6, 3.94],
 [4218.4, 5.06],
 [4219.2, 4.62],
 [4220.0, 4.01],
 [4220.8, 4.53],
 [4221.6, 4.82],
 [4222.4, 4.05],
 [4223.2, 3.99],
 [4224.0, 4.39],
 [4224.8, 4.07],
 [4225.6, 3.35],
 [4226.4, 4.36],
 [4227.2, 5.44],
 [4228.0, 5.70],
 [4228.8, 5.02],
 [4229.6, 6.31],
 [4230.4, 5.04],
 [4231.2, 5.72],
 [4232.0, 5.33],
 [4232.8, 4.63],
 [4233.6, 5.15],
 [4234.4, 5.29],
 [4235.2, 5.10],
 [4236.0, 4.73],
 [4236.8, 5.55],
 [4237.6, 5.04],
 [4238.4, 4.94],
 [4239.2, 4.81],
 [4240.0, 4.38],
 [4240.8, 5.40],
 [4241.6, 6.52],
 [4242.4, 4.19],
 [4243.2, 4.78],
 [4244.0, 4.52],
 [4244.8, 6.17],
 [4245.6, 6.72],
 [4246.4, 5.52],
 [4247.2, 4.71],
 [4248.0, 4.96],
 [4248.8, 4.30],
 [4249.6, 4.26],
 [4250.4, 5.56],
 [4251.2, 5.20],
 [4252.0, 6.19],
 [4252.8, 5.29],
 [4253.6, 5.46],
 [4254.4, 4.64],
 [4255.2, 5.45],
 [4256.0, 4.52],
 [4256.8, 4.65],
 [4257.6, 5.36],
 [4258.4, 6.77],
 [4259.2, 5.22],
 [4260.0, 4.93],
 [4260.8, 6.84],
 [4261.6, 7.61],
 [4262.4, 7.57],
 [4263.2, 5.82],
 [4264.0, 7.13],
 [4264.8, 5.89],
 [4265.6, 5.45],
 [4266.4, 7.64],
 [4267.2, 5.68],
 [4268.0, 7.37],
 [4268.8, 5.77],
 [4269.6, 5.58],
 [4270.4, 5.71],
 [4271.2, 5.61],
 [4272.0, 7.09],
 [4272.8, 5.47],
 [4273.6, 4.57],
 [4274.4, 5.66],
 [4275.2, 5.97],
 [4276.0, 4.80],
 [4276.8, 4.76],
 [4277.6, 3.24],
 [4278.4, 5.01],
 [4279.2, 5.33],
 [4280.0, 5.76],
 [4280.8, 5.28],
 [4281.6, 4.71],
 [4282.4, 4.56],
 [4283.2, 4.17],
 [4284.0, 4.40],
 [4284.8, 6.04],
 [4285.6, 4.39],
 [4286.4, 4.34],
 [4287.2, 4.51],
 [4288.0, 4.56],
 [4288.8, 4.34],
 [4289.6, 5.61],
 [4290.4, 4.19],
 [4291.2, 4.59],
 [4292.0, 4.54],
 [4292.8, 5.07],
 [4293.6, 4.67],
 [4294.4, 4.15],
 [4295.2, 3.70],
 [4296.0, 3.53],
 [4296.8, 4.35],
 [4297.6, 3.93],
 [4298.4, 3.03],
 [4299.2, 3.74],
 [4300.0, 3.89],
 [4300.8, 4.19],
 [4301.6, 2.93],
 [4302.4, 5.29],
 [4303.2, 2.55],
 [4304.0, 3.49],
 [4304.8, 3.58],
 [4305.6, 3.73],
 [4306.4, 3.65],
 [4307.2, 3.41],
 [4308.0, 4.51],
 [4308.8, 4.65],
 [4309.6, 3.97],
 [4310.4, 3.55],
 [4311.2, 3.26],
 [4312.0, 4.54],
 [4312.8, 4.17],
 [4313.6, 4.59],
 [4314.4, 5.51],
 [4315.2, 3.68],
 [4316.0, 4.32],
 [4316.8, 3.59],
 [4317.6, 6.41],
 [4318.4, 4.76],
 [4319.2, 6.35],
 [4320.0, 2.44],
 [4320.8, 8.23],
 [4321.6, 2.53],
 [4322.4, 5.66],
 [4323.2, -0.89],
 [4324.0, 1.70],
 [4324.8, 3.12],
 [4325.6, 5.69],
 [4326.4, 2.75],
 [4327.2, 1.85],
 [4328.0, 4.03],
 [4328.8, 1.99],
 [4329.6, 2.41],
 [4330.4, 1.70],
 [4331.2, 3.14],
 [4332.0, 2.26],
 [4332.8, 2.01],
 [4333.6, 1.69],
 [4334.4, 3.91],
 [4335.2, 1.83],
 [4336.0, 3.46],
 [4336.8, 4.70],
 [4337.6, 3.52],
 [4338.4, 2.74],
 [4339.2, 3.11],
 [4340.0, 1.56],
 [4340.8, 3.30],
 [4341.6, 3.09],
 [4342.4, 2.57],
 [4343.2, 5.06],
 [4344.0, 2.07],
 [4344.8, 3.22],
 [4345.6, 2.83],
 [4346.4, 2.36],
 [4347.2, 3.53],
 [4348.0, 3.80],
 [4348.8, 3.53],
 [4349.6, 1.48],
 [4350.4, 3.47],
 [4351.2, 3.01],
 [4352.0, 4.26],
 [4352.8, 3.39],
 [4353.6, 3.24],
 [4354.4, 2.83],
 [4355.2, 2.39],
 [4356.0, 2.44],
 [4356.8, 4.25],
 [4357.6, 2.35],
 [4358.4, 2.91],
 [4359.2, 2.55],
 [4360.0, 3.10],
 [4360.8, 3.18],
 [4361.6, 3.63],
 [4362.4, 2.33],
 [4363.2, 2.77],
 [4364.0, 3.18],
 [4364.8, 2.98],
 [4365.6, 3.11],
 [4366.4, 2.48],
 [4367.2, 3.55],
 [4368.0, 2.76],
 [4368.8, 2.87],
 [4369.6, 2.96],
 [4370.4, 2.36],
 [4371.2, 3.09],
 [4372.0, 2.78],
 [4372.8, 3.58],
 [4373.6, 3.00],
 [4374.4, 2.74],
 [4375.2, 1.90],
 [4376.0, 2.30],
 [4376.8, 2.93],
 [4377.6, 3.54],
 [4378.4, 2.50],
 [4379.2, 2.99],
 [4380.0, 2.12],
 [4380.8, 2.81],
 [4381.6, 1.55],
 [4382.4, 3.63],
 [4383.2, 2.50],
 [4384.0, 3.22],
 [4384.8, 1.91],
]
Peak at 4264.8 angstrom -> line C III]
